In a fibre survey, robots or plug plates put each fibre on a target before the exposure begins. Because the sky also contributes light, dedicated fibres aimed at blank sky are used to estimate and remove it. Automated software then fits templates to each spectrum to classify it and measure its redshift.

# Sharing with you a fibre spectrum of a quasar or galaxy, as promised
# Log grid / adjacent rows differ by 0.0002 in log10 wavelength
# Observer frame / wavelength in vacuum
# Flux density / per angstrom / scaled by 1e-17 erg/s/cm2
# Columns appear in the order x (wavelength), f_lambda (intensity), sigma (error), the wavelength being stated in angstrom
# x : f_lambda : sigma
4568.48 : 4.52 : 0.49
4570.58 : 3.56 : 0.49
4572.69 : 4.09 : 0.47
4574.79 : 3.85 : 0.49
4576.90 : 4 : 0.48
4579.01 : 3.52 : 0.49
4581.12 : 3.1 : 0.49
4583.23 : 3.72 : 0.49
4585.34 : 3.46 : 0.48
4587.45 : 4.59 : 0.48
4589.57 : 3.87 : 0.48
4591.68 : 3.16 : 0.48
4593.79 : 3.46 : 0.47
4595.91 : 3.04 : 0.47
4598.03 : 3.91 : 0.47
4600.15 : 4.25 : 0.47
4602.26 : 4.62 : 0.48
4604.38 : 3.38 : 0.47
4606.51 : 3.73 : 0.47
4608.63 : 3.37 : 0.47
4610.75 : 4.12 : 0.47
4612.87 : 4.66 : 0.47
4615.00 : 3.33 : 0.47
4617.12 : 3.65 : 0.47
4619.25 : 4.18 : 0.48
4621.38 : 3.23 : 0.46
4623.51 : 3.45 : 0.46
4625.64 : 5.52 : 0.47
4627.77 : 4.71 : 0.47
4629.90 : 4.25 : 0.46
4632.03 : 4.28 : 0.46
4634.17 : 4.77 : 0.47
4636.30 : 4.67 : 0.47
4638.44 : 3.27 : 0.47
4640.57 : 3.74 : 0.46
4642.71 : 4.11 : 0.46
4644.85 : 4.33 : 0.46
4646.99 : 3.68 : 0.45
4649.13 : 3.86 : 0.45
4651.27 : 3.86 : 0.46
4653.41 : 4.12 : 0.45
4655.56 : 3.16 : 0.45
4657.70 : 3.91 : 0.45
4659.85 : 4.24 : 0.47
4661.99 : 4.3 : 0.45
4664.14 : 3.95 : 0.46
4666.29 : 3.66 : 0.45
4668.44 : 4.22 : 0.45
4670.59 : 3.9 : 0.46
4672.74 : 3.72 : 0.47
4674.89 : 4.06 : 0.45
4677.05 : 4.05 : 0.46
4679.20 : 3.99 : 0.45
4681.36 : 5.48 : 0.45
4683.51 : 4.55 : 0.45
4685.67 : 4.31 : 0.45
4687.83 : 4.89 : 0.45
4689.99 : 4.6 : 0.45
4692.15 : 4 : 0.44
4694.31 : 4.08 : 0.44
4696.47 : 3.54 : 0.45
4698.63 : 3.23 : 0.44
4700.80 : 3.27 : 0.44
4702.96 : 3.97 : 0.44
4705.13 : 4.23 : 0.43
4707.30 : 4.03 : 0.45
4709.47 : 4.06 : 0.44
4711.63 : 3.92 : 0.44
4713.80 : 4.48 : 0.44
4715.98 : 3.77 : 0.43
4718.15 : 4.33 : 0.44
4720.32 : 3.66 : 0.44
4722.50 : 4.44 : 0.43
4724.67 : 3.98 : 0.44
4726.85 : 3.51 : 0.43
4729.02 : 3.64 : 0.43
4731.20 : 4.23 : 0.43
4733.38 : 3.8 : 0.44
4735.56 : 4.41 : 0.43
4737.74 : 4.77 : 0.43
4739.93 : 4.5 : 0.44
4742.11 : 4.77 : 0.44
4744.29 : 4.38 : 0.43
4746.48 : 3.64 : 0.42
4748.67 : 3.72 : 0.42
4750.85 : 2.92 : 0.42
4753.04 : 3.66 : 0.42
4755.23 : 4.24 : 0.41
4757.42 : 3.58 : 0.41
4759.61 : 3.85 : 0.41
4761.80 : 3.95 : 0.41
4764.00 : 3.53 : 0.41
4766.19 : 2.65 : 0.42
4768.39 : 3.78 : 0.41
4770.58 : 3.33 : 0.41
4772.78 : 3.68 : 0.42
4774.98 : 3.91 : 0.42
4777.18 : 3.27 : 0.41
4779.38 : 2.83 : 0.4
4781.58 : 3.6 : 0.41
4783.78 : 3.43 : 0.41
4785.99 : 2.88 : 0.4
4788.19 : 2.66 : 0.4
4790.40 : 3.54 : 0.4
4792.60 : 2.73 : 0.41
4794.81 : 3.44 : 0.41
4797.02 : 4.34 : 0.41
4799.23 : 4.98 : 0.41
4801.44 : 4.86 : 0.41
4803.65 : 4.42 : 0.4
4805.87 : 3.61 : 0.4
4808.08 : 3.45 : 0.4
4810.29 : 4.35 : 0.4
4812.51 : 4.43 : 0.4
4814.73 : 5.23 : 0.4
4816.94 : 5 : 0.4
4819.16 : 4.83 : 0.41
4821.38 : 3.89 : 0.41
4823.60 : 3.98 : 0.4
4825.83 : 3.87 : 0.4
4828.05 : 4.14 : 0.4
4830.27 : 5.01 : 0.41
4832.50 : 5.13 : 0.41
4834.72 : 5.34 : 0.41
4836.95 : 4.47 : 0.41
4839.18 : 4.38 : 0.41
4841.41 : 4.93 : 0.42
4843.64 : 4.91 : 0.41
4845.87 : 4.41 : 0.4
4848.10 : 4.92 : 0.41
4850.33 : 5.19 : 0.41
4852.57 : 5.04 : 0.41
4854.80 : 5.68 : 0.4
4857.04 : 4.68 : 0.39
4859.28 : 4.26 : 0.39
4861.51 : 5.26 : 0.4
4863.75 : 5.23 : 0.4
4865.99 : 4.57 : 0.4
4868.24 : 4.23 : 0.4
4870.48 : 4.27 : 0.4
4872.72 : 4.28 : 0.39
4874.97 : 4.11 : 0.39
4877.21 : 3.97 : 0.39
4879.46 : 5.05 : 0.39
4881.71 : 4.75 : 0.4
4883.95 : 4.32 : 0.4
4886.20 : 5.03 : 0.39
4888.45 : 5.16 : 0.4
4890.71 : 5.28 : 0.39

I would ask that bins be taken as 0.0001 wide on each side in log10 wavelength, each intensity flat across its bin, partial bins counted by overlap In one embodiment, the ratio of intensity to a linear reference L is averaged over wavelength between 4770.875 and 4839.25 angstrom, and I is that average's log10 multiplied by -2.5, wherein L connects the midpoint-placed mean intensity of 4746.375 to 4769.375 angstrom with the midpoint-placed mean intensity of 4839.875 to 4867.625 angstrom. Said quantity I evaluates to 0.05 mag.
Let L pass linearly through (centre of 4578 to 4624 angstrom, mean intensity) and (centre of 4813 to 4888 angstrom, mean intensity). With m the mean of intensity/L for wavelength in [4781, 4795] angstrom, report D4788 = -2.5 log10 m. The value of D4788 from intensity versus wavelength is 0.372 mag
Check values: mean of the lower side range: 3.72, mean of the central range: 3.15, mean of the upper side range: 4.68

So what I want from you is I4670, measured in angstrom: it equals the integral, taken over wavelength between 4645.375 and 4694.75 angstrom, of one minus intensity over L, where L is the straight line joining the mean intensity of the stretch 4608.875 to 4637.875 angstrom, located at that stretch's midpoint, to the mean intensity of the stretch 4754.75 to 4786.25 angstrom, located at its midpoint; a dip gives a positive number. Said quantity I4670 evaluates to -2.0 angstrom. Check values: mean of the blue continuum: 4.18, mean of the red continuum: 3.5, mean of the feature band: 4.12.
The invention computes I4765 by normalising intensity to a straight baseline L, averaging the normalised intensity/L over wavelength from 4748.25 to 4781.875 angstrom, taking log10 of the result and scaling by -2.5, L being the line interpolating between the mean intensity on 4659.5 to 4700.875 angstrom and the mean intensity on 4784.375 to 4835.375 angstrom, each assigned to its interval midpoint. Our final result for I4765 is 0.18 mag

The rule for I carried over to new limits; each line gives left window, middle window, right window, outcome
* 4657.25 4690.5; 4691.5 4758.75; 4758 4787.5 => -0.04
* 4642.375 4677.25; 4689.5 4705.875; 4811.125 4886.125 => 0.07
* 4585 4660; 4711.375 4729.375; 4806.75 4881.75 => 0.07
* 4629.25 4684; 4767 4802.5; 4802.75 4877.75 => 0.23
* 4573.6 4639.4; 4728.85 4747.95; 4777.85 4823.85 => -0.09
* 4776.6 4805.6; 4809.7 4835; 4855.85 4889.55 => -0.15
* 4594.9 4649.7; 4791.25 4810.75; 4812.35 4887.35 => 0.13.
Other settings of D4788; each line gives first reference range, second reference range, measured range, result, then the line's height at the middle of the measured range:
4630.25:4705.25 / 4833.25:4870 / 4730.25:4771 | 0.136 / 4.41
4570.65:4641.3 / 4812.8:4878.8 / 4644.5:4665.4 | 0.036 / 4.06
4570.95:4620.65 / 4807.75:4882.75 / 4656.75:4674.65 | 0.007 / 4.02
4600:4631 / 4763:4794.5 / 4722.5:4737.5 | -0.149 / 3.5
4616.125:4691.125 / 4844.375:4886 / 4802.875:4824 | 0.055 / 4.55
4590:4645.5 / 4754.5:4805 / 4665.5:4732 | -0.073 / 3.8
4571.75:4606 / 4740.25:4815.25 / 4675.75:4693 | -0.194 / 3.75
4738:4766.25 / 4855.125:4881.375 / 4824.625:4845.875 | -0.070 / 4.38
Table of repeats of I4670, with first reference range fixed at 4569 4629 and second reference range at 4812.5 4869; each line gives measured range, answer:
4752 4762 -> 1.3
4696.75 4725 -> 2.1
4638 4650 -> 0.5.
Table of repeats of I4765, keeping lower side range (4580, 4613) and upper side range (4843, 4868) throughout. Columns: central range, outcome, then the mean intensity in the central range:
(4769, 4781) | 0.305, 3.43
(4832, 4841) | -0.001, 4.82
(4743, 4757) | 0.177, 3.77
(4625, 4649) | -0.089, 4.26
